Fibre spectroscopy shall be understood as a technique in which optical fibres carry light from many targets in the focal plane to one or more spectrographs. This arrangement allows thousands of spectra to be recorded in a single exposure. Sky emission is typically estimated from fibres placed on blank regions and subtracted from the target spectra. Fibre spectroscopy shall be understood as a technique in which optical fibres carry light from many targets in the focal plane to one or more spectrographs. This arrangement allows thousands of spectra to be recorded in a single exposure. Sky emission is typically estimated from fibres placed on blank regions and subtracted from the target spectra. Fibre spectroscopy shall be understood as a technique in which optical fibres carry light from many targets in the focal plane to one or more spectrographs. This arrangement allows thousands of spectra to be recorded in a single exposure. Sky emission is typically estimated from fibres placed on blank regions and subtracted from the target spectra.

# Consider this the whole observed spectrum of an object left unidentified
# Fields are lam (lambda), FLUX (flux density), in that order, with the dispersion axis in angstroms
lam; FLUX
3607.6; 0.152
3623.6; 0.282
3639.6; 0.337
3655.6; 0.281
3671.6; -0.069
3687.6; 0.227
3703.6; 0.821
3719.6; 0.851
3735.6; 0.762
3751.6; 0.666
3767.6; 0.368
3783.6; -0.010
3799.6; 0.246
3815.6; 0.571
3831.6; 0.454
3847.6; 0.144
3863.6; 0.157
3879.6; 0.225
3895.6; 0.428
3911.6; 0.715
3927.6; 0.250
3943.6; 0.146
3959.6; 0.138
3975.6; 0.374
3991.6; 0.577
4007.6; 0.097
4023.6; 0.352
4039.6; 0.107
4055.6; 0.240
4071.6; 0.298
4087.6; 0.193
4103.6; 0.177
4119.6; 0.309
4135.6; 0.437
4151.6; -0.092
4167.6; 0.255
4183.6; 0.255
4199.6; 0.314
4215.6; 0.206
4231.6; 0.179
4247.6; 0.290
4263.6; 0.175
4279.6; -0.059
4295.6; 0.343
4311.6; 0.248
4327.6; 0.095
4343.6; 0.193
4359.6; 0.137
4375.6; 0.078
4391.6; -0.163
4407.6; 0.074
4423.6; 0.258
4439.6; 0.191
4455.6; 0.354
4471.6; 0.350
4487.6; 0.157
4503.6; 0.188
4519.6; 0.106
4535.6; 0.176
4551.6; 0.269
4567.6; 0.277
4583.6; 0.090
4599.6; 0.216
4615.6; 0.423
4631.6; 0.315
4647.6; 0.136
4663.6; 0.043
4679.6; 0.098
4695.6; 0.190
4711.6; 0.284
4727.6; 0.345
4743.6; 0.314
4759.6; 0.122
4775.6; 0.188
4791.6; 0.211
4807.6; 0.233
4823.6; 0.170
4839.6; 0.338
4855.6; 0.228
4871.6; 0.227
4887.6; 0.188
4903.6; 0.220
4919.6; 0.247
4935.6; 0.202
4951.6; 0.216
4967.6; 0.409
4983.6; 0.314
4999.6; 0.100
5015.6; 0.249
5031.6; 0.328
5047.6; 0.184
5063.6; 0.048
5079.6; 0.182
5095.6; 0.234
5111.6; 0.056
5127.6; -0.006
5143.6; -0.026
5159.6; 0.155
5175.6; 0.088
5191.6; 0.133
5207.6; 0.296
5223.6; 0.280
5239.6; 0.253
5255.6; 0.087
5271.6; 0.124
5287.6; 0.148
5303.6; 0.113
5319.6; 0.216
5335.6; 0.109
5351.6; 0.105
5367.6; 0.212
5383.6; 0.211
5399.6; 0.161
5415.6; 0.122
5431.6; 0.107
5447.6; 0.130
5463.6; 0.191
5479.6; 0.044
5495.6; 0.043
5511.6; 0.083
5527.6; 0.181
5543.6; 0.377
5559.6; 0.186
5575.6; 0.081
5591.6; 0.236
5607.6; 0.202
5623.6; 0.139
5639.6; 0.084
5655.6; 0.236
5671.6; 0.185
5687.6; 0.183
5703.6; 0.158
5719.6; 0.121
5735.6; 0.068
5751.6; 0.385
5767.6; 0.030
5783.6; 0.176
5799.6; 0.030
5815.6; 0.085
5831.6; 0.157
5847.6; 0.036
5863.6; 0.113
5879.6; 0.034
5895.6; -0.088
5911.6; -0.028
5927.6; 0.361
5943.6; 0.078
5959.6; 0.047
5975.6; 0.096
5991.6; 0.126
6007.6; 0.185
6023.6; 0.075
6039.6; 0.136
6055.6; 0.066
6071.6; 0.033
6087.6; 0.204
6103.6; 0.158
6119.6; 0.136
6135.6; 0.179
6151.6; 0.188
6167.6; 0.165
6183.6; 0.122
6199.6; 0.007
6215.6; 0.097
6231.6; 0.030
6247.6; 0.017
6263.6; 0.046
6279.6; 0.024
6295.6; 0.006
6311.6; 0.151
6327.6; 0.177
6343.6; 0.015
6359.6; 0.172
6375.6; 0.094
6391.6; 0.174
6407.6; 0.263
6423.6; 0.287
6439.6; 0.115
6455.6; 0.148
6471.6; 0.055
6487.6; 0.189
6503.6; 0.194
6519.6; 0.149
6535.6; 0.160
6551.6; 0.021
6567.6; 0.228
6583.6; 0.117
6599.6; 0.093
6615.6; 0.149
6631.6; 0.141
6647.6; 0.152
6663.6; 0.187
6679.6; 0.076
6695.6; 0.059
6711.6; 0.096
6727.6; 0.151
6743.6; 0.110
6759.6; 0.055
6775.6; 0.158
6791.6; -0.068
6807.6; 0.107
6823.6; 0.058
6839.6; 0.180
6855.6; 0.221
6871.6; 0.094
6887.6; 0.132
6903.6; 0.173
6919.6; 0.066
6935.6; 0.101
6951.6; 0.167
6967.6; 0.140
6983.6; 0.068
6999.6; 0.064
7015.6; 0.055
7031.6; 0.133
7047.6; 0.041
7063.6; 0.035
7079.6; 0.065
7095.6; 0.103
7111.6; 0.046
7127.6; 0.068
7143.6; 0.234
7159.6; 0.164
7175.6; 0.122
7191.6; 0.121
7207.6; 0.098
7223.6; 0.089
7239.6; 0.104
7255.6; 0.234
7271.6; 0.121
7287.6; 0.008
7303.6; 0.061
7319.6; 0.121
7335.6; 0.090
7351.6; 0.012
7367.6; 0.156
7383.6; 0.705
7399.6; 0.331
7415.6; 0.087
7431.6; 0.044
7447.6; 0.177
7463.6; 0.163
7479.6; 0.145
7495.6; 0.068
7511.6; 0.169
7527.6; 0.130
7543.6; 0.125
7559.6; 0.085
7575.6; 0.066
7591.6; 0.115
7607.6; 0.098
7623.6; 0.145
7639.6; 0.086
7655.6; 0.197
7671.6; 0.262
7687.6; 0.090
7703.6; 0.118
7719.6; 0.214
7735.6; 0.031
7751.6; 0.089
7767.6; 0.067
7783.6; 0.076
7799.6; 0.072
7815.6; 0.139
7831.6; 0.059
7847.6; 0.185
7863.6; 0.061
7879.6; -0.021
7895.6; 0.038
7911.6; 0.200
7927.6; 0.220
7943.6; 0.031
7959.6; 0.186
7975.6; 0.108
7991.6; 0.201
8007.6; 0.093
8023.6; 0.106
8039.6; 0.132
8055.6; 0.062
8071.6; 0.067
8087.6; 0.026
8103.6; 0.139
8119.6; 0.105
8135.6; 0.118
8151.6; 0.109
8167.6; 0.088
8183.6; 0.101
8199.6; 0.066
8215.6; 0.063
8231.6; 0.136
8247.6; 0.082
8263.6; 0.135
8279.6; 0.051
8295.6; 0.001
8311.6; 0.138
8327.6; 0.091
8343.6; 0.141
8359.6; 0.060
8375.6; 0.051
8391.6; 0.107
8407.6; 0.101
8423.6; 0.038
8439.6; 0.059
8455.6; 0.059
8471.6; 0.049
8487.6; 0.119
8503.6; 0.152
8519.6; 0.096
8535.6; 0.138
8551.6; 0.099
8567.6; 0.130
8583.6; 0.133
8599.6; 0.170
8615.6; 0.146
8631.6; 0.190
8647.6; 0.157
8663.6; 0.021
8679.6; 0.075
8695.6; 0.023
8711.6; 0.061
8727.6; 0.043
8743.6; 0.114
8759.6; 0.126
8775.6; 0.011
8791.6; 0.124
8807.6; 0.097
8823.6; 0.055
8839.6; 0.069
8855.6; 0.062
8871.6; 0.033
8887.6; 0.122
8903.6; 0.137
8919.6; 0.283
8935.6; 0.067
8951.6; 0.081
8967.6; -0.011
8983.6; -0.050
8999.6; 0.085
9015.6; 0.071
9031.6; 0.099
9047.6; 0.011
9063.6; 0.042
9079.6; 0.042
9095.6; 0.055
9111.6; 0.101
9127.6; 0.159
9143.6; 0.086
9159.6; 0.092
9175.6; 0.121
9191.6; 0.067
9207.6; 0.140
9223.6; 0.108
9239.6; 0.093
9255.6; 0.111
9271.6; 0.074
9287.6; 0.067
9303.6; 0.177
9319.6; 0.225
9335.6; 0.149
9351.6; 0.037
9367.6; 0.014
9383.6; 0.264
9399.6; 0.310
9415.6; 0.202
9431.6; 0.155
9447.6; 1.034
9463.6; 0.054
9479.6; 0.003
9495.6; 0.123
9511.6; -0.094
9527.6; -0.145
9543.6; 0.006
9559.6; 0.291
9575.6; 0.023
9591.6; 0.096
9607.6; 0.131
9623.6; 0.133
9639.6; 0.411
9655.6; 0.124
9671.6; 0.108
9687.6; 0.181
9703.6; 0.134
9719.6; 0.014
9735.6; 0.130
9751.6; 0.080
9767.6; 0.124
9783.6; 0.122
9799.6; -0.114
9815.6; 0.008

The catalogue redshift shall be 0.98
